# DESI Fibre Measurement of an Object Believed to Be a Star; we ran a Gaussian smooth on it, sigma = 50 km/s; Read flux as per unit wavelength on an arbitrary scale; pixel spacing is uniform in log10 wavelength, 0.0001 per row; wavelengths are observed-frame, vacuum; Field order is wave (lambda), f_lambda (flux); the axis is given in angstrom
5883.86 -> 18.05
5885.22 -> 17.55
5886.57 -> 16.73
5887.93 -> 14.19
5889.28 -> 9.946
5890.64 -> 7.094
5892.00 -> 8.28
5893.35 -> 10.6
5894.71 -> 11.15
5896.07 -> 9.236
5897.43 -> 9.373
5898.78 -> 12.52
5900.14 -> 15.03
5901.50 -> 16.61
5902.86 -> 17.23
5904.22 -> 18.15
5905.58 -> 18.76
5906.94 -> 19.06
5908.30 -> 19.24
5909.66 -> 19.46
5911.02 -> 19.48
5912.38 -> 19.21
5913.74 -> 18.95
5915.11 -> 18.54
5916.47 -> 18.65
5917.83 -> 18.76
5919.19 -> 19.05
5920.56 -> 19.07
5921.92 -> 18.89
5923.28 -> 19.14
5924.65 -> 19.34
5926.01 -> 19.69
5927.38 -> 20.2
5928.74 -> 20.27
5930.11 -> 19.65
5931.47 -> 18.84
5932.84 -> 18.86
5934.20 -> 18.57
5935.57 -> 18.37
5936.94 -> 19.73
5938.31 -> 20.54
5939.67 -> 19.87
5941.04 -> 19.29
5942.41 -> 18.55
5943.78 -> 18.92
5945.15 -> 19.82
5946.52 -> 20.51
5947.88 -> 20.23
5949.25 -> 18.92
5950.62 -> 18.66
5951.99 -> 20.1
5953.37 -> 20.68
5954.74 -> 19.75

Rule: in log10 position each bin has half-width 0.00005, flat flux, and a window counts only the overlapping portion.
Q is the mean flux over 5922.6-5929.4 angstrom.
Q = 19.7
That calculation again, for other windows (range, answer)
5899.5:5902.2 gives 15.8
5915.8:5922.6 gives 18.9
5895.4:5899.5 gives 10.4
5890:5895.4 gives 9.29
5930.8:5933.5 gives 18.8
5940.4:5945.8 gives 19.1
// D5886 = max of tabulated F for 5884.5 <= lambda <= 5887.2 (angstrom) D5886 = 17.55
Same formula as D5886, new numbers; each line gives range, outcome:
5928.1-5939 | 20.54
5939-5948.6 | 20.51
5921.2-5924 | 19.14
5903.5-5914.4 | 19.48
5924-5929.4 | 20.27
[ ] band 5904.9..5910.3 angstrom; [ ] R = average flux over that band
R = 19.1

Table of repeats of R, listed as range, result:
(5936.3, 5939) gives 20.2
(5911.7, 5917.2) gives 18.8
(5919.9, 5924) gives 19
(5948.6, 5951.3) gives 18.8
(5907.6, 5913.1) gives 19.4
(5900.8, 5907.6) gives 17.9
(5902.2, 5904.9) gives 17.7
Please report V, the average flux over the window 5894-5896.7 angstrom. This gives 10.2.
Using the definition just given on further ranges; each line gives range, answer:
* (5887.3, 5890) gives 12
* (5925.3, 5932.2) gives 19.7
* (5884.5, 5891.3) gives 13.1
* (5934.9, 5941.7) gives 19.6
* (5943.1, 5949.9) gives 19.7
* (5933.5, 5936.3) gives 18.5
